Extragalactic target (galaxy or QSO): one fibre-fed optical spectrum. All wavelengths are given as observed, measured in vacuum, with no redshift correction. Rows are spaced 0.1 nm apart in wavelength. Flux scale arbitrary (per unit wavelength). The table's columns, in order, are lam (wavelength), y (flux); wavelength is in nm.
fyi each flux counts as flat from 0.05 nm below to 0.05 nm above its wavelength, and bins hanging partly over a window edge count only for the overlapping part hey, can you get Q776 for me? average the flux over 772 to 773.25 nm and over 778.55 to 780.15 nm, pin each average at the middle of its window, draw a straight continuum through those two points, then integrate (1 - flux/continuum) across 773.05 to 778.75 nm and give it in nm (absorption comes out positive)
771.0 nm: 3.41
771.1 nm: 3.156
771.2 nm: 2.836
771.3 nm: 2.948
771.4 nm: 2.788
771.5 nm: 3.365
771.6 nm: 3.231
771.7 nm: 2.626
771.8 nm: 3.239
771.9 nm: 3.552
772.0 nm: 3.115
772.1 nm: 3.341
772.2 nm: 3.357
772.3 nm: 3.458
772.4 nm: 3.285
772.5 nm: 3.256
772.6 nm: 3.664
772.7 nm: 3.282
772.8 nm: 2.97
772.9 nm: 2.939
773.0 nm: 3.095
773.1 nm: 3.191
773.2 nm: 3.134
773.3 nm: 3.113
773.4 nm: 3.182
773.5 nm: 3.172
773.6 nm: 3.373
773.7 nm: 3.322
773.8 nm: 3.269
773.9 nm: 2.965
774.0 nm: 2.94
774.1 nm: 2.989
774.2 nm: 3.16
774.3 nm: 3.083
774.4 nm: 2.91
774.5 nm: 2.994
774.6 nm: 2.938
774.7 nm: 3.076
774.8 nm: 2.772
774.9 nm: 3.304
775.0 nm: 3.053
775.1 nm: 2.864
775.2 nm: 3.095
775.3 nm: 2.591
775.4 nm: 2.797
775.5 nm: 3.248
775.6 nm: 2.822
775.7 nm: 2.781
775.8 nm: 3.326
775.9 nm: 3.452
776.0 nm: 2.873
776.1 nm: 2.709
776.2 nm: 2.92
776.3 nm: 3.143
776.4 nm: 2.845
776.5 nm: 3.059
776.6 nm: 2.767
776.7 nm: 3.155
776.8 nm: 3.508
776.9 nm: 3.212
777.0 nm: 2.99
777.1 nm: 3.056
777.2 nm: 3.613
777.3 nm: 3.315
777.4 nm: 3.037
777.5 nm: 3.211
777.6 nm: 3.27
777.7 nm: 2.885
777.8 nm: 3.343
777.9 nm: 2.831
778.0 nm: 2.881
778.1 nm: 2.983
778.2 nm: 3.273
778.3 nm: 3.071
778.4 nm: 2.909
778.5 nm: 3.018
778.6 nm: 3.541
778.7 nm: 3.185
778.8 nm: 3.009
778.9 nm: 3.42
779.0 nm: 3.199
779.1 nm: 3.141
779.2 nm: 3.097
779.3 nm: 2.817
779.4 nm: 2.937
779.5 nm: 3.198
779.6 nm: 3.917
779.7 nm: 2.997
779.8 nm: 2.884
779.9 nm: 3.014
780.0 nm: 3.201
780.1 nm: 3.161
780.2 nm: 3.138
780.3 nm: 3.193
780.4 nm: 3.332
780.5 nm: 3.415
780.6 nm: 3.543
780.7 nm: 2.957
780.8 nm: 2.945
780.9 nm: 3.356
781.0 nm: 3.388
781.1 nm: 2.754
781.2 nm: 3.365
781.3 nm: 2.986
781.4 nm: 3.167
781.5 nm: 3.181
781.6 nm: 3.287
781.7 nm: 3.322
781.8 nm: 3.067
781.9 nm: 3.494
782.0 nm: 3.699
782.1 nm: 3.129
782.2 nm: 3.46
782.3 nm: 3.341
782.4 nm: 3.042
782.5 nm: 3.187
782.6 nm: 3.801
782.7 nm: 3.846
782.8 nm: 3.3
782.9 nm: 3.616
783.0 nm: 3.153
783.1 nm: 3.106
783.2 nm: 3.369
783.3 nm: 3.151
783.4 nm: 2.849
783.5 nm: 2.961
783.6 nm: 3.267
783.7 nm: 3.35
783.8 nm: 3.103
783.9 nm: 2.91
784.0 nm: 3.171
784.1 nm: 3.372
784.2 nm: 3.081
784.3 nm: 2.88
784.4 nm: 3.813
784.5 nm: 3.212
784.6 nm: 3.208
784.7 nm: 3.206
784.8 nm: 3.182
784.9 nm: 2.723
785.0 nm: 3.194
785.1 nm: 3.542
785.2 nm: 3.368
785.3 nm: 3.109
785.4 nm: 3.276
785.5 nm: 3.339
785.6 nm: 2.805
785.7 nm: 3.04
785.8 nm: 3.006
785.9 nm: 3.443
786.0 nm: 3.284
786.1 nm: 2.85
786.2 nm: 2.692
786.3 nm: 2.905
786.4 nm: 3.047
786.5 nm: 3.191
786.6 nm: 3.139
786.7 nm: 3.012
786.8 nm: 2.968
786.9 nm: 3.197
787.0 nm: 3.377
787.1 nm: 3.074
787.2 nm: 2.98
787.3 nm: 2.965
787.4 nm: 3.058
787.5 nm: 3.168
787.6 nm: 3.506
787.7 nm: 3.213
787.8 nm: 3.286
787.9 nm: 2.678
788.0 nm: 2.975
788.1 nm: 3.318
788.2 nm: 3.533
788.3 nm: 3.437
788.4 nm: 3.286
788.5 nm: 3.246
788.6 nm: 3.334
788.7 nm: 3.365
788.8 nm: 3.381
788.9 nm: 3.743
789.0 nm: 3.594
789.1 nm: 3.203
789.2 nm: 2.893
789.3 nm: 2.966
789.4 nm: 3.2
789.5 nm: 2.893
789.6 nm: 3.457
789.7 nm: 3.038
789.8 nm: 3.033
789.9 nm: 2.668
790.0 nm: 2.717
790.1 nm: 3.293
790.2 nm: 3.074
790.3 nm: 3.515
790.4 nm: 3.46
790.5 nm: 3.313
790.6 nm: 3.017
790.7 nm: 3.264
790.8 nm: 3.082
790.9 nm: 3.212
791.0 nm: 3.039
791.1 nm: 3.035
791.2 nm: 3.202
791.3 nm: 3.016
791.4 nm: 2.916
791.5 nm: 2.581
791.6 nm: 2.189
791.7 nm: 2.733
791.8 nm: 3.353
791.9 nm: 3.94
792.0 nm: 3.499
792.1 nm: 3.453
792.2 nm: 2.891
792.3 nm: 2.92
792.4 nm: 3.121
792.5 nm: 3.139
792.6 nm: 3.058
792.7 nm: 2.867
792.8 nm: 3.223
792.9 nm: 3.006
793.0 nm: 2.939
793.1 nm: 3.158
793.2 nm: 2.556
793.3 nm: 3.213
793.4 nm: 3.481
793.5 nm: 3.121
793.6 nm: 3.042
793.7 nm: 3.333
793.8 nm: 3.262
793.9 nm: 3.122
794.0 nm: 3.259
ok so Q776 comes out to 0.23 nm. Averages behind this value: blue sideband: 3.24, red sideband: 3.17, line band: 3.08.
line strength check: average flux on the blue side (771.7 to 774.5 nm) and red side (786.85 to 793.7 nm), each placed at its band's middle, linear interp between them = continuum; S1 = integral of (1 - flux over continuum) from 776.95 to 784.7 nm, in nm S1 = -0.09 nm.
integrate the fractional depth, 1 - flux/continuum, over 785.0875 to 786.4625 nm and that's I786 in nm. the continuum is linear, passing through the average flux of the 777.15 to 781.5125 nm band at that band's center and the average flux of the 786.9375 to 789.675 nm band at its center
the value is 0.04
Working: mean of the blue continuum 3.16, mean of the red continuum 3.23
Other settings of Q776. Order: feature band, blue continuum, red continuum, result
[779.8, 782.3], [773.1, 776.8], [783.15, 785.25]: -0.07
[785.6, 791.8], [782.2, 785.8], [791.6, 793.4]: 0.08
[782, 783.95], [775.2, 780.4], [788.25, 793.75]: -0.10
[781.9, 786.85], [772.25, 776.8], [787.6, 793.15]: -0.13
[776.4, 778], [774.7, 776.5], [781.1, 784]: -0.05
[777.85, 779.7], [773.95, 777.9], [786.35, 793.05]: -0.04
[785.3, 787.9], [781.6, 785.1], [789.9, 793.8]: 0.08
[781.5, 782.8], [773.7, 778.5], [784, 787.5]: -0.12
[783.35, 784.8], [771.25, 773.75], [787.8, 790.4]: 0.01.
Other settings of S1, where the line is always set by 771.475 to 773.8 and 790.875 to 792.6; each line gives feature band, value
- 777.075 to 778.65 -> 0.02 nm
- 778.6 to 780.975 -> -0.01 nm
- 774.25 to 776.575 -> 0.16 nm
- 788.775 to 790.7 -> -0.06 nm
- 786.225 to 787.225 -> 0.01 nm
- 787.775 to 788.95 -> -0.08 nm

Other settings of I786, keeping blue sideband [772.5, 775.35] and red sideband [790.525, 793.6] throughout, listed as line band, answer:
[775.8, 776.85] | 0.01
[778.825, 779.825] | -0.03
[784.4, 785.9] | -0.05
